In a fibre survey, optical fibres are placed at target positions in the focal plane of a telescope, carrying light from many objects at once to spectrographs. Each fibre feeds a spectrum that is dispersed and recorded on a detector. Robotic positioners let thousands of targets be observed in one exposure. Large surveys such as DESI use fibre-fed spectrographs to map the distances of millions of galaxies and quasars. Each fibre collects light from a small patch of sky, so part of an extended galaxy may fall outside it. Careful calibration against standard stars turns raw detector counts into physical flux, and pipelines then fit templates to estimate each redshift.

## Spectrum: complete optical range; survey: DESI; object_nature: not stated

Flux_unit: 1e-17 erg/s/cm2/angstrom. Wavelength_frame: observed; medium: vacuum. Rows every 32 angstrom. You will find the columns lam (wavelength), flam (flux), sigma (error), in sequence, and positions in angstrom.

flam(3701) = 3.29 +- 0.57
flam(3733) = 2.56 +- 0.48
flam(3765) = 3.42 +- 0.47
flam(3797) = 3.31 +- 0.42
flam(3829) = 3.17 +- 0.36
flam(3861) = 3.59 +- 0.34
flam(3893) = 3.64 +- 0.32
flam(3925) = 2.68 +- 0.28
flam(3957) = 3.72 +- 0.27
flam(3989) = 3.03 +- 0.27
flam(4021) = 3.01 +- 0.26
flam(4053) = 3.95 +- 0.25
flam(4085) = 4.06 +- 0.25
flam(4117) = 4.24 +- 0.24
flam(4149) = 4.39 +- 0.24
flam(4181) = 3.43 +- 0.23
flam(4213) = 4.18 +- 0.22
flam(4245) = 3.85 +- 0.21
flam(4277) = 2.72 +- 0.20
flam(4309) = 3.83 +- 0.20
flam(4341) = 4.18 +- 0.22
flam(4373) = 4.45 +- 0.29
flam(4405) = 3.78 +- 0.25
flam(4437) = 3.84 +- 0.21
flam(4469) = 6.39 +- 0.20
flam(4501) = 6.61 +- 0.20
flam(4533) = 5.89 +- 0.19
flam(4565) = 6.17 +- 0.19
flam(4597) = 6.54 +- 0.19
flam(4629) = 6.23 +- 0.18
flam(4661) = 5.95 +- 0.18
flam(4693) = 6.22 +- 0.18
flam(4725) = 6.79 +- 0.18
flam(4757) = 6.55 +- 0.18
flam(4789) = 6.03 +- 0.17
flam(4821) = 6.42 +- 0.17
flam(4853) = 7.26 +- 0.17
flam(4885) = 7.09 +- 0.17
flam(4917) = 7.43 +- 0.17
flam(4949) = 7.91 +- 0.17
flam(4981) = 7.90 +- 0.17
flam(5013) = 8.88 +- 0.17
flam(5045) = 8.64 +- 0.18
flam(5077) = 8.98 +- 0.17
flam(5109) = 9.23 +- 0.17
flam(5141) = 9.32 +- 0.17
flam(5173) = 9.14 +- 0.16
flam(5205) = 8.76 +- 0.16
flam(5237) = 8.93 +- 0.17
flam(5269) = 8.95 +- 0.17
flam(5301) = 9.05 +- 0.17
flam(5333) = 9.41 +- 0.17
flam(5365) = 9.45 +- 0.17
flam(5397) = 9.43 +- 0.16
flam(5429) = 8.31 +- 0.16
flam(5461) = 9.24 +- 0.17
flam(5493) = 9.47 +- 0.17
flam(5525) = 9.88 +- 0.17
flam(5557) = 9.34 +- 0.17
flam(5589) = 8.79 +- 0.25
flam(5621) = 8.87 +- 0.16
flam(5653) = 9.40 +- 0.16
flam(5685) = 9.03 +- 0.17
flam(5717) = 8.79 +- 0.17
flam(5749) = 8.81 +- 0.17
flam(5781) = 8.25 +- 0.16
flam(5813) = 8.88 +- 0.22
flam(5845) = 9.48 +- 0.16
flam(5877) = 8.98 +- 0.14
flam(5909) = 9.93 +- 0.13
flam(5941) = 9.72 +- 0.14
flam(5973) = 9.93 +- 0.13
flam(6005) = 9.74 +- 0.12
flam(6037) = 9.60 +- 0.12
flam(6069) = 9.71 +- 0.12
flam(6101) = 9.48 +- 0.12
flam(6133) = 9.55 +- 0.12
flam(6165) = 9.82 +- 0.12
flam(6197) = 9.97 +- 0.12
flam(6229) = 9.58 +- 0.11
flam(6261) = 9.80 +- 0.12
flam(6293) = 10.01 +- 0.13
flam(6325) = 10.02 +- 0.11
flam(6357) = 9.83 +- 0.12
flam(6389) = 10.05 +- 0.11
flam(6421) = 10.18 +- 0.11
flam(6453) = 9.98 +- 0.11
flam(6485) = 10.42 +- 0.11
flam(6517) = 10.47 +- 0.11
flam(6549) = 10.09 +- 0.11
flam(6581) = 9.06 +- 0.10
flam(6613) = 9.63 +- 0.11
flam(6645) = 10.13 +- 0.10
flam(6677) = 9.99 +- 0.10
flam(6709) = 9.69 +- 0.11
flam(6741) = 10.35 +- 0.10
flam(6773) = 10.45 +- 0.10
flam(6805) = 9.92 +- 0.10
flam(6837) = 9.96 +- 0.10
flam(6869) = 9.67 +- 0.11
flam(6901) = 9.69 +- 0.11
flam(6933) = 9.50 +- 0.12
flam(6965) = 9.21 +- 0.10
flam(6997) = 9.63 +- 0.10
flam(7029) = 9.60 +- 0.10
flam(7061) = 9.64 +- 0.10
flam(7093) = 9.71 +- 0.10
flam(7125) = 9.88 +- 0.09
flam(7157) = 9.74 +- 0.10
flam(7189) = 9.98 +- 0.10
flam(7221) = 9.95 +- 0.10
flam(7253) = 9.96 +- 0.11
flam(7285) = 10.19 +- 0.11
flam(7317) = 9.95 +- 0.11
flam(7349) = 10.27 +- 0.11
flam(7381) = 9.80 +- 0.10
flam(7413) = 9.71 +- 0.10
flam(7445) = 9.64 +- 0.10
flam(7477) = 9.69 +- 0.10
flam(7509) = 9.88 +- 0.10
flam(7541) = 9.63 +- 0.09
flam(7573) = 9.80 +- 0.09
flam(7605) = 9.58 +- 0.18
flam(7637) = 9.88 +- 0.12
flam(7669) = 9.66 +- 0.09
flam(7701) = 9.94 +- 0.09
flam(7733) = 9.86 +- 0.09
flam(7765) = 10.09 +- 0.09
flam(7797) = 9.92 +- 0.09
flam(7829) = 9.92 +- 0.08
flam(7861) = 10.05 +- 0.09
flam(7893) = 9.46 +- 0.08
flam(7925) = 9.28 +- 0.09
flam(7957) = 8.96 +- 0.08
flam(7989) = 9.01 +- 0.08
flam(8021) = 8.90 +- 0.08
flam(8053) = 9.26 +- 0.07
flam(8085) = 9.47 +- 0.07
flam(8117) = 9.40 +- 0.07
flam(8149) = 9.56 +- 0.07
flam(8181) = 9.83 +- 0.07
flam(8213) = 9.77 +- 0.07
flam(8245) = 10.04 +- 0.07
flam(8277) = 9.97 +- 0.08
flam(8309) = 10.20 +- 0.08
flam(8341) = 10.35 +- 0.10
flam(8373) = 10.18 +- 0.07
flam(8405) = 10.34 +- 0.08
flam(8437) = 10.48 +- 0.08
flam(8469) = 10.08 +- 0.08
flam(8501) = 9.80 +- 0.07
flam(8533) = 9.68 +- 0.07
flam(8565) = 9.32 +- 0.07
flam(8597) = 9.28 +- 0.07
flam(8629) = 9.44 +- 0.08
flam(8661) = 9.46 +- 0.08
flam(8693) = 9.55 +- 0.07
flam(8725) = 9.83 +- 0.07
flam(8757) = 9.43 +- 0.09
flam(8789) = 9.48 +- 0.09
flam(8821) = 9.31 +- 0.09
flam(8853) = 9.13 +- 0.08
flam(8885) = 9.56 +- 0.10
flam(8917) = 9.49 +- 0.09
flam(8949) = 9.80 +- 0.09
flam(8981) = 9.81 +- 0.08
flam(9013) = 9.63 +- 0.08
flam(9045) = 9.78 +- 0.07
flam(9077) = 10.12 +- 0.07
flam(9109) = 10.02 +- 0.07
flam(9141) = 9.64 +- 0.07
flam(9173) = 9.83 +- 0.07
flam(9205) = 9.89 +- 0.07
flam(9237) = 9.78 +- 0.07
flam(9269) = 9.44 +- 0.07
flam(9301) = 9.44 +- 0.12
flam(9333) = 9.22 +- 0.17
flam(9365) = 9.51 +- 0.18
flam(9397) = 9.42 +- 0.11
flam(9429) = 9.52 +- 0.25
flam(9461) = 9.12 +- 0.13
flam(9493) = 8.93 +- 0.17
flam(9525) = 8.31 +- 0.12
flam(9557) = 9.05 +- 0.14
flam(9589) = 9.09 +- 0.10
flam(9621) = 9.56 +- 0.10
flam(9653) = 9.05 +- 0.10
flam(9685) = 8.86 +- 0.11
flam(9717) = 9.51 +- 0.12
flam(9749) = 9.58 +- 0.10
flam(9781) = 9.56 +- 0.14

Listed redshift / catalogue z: 0.116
